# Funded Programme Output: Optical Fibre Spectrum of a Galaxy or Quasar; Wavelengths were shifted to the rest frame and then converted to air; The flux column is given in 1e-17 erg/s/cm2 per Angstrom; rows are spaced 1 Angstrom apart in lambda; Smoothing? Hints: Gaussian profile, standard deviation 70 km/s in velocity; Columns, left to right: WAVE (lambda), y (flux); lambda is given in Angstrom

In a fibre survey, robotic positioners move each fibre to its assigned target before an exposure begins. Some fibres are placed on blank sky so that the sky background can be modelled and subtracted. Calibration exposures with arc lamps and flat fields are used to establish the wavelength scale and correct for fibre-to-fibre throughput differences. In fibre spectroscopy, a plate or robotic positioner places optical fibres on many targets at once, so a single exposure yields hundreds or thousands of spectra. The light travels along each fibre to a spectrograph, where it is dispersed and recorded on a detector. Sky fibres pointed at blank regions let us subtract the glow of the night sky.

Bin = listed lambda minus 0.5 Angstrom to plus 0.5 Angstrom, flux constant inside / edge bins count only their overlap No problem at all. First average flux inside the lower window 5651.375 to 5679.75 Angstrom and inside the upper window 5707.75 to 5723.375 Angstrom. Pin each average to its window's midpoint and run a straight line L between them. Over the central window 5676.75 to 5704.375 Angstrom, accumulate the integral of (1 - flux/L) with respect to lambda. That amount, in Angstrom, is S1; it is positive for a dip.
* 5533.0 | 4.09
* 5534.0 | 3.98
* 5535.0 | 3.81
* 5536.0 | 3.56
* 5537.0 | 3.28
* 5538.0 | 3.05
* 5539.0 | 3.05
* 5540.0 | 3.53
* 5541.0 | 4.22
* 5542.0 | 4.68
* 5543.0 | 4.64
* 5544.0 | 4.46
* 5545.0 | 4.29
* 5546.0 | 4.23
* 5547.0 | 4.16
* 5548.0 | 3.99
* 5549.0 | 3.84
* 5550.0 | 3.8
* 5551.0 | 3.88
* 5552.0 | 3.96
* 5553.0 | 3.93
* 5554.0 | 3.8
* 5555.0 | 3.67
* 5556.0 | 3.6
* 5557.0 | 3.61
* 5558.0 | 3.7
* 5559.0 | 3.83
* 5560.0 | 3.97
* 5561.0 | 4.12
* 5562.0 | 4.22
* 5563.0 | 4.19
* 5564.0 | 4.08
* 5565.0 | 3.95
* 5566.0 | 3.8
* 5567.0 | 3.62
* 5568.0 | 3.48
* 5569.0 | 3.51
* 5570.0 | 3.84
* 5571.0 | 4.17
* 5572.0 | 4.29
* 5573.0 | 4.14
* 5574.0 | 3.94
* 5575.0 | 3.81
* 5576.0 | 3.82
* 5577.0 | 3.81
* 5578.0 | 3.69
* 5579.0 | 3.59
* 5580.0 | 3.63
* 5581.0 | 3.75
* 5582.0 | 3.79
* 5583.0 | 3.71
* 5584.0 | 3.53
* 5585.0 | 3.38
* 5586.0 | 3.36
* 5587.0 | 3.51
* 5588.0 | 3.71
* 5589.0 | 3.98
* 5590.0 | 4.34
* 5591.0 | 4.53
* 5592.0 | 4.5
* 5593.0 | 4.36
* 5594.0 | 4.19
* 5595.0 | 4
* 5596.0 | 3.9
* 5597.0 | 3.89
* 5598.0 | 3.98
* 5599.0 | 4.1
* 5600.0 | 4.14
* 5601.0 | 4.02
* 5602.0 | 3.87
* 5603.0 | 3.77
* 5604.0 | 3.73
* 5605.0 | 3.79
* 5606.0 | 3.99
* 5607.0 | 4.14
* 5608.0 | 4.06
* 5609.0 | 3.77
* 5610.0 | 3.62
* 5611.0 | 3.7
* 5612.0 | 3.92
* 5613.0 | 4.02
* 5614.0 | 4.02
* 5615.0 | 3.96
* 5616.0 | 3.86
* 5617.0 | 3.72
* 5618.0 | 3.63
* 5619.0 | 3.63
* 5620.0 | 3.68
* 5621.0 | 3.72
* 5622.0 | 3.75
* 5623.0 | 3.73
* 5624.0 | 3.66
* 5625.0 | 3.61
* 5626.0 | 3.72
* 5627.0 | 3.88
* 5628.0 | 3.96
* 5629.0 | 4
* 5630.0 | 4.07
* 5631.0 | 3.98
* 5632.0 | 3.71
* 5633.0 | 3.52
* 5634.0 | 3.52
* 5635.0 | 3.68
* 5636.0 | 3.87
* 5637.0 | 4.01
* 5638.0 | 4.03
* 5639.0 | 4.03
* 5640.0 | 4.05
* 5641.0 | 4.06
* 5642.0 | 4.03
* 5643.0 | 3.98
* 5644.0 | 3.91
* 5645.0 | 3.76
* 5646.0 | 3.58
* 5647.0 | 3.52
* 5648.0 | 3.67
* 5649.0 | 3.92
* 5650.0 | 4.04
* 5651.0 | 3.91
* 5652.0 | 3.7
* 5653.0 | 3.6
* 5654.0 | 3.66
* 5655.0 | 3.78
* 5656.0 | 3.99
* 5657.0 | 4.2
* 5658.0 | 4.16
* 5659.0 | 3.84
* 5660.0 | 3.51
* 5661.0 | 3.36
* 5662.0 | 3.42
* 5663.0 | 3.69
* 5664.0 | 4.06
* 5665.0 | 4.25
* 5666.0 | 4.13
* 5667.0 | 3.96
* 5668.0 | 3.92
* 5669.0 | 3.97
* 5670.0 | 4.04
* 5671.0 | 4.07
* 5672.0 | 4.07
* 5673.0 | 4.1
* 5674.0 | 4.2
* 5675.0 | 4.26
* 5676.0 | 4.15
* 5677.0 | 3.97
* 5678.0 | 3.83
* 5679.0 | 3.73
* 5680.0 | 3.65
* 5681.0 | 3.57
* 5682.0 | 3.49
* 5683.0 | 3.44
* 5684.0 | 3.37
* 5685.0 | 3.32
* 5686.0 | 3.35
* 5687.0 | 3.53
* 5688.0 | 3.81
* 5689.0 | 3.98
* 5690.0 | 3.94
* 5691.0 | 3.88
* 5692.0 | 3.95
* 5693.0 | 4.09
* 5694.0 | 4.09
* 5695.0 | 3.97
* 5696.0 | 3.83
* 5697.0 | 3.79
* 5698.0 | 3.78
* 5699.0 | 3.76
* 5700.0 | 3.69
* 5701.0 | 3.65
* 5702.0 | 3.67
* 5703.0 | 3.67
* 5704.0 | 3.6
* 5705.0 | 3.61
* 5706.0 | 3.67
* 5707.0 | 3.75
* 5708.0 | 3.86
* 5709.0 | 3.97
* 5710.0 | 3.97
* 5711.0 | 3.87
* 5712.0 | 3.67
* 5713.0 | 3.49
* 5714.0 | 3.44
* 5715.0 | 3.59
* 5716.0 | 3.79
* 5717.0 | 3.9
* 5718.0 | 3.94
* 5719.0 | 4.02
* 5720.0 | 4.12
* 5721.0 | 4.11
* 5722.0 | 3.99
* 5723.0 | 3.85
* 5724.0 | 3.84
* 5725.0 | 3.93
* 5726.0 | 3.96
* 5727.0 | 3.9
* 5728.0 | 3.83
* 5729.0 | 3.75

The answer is 1.1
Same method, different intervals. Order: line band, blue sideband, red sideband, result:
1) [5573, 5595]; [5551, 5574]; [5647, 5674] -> 0.1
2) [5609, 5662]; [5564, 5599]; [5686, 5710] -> 0.4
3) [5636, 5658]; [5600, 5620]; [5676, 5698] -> -0.4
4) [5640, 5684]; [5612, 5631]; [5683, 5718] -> -0.9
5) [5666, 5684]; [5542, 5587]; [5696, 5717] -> -0.7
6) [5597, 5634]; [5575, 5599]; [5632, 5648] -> 0.1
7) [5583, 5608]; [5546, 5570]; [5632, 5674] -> -0.5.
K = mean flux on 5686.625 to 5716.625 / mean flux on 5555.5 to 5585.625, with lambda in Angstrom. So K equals 0.99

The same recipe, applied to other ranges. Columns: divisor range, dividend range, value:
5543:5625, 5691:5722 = 0.98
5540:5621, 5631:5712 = 0.98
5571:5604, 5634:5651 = 0.99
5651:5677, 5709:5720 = 0.97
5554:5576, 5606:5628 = 0.98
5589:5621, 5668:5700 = 0.97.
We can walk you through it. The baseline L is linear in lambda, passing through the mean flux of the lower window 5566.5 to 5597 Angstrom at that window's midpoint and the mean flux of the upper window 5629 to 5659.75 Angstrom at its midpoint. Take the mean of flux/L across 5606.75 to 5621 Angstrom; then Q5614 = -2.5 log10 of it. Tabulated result 0.01 mag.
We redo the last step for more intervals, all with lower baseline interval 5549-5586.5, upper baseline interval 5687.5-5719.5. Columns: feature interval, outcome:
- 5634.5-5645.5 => -0.04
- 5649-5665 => 0.00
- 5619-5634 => 0.01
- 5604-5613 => -0.02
